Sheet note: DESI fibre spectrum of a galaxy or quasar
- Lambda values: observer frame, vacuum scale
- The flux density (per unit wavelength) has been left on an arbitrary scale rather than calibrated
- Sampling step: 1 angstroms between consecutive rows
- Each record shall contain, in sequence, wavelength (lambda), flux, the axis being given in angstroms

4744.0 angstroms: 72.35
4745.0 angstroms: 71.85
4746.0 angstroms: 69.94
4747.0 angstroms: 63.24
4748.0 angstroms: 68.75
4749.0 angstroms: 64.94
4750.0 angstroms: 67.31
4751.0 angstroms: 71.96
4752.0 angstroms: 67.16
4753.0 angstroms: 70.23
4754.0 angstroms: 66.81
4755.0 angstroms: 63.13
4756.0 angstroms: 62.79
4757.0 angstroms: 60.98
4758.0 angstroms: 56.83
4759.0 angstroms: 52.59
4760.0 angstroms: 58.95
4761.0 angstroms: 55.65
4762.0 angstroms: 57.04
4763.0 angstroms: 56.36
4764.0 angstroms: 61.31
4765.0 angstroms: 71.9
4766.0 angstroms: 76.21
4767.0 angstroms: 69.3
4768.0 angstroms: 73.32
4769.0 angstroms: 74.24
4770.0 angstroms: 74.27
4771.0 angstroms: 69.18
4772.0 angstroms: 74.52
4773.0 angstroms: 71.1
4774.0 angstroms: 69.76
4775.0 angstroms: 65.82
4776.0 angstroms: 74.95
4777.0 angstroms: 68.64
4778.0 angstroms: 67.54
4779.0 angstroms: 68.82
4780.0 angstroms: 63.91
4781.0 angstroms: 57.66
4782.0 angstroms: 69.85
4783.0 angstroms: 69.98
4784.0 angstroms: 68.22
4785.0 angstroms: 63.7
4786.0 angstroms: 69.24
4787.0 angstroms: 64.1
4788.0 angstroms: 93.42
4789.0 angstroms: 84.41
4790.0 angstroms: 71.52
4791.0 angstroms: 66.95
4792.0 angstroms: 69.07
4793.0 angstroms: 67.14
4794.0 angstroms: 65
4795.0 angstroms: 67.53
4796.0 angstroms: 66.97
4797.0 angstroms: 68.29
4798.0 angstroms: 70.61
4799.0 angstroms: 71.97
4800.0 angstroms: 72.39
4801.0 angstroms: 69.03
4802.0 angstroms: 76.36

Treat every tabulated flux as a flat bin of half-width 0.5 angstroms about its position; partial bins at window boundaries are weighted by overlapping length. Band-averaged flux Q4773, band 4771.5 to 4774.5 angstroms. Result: 71.8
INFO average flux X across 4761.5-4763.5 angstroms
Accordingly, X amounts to 56.7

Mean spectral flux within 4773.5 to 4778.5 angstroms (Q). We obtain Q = 69.3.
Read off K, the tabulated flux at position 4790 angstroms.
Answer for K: 71.52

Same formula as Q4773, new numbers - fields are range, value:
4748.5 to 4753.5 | 68.3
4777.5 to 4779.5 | 68.2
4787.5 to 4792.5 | 77.1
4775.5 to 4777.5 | 71.8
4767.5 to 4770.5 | 73.9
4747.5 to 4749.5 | 66.8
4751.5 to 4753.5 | 68.7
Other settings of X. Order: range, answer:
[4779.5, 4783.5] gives 65.3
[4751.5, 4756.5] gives 66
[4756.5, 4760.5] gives 57.3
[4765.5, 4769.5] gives 73.3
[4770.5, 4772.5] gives 71.8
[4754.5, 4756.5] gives 63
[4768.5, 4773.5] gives 72.7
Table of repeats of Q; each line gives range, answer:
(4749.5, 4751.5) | 69.6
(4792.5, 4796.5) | 66.7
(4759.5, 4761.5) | 57.3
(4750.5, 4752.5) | 69.6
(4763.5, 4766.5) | 69.8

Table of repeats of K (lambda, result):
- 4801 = 69.03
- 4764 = 61.31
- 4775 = 65.82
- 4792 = 69.07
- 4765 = 71.9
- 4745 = 71.85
